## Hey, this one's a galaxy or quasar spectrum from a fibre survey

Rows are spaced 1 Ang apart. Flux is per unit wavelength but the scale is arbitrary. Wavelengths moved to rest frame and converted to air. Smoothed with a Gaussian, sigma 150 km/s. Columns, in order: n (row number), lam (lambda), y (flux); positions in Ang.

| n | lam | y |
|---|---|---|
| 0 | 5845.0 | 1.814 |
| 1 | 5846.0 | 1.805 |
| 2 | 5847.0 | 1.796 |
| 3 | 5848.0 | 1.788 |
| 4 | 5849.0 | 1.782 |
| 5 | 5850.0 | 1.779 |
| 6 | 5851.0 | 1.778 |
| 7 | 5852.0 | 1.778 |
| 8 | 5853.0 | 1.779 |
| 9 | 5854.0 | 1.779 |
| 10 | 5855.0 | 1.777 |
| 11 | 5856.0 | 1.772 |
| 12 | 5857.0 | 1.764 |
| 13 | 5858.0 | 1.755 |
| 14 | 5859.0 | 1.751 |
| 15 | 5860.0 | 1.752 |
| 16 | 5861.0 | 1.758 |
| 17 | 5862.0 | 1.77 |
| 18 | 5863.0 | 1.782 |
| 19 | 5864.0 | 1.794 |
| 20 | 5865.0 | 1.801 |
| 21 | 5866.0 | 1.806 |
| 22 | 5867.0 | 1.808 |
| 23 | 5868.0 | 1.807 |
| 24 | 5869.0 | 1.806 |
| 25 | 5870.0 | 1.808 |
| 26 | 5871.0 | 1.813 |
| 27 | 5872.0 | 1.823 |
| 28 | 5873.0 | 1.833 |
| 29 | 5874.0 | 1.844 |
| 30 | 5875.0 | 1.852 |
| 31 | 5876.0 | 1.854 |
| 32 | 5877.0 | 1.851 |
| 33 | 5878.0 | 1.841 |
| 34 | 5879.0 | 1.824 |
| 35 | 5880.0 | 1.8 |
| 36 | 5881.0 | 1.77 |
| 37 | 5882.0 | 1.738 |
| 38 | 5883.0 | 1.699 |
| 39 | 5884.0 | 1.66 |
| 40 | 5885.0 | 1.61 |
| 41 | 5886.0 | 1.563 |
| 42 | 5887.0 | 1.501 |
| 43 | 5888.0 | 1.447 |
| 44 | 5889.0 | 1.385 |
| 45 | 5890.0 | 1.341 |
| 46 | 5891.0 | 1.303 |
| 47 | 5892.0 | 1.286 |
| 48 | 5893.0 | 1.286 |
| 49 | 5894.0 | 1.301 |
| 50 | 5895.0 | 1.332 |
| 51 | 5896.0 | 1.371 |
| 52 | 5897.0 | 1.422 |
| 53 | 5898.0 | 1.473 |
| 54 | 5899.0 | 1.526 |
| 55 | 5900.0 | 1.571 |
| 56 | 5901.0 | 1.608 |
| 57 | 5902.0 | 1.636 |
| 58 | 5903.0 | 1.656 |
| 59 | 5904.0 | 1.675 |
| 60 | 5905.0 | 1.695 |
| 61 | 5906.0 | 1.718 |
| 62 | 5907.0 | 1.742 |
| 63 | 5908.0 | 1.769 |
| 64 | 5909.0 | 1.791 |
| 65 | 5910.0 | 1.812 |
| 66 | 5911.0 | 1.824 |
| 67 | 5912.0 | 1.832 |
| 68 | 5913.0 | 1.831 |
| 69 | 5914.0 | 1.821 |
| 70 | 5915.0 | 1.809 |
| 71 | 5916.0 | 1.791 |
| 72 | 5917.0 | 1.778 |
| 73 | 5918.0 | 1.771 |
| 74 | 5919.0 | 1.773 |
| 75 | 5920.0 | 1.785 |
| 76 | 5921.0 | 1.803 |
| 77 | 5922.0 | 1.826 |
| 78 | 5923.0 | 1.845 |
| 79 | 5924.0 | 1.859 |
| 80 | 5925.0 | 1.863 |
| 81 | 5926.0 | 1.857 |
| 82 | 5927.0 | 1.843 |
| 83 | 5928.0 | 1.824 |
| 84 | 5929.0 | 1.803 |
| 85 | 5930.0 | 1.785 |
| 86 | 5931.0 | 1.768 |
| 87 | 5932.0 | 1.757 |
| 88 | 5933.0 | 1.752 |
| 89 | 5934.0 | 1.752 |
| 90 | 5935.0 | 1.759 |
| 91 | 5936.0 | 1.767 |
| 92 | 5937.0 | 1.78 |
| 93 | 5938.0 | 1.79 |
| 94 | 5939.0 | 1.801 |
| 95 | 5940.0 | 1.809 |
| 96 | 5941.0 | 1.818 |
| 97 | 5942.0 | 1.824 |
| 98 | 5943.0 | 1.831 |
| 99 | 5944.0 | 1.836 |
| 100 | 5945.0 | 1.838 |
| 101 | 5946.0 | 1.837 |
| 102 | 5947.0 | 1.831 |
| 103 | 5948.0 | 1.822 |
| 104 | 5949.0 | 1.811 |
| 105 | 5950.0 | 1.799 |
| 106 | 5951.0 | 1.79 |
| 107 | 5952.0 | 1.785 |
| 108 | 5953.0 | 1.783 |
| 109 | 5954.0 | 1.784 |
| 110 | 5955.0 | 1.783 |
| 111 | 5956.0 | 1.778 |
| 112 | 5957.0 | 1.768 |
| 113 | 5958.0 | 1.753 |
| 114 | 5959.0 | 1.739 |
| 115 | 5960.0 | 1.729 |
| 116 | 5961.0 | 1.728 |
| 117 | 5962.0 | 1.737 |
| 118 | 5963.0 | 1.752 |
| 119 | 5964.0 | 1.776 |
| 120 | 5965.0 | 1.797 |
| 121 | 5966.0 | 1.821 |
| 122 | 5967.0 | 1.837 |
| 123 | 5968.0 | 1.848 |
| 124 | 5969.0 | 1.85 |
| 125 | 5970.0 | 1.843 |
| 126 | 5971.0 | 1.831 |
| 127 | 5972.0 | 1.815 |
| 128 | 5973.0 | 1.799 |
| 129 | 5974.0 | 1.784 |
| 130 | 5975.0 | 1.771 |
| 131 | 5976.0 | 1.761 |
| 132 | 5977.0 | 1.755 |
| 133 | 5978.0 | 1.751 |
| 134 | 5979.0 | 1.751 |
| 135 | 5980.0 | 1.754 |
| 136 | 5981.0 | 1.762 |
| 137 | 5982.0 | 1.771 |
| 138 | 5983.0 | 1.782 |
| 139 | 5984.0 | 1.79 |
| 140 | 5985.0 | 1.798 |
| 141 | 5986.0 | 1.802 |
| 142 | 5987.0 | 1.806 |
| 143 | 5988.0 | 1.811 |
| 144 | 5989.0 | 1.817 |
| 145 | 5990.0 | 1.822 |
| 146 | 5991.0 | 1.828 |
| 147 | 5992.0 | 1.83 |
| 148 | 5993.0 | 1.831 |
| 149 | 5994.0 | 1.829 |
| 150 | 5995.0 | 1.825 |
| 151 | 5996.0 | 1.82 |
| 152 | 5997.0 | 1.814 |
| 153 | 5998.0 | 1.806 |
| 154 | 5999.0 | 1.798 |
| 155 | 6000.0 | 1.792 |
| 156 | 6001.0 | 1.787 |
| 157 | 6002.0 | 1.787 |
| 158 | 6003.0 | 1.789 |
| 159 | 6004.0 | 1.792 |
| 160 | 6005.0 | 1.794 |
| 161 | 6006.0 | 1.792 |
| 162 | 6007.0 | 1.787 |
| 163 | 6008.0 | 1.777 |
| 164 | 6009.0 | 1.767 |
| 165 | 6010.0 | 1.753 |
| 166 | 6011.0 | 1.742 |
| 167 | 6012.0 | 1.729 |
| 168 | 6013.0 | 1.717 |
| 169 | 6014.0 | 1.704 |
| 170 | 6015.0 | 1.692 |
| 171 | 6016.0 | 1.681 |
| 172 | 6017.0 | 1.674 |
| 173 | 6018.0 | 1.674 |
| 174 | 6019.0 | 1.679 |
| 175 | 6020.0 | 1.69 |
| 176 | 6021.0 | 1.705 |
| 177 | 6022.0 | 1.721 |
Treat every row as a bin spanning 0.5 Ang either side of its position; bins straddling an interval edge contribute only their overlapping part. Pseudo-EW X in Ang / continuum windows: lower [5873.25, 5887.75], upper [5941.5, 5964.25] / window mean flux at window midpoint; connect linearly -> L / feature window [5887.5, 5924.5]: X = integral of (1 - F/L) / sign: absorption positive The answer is 2.6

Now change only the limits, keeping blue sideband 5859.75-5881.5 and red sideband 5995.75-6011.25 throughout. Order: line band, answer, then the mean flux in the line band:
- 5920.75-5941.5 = -0.04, 1.8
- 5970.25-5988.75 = 0.07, 1.78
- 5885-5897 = 2.79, 1.39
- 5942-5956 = -0.10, 1.81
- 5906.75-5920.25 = 0.05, 1.8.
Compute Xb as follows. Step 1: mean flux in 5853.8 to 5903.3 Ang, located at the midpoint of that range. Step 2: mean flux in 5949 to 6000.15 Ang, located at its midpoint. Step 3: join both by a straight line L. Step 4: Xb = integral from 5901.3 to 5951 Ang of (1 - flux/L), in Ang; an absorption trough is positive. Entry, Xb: -1.86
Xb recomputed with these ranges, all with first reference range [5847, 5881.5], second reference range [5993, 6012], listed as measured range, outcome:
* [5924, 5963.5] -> 0.0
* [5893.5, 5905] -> 1.8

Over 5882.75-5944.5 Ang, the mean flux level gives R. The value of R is 1.69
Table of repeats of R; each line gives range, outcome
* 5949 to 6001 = 1.79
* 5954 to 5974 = 1.79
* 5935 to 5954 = 1.81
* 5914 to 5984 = 1.79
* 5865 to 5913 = 1.66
